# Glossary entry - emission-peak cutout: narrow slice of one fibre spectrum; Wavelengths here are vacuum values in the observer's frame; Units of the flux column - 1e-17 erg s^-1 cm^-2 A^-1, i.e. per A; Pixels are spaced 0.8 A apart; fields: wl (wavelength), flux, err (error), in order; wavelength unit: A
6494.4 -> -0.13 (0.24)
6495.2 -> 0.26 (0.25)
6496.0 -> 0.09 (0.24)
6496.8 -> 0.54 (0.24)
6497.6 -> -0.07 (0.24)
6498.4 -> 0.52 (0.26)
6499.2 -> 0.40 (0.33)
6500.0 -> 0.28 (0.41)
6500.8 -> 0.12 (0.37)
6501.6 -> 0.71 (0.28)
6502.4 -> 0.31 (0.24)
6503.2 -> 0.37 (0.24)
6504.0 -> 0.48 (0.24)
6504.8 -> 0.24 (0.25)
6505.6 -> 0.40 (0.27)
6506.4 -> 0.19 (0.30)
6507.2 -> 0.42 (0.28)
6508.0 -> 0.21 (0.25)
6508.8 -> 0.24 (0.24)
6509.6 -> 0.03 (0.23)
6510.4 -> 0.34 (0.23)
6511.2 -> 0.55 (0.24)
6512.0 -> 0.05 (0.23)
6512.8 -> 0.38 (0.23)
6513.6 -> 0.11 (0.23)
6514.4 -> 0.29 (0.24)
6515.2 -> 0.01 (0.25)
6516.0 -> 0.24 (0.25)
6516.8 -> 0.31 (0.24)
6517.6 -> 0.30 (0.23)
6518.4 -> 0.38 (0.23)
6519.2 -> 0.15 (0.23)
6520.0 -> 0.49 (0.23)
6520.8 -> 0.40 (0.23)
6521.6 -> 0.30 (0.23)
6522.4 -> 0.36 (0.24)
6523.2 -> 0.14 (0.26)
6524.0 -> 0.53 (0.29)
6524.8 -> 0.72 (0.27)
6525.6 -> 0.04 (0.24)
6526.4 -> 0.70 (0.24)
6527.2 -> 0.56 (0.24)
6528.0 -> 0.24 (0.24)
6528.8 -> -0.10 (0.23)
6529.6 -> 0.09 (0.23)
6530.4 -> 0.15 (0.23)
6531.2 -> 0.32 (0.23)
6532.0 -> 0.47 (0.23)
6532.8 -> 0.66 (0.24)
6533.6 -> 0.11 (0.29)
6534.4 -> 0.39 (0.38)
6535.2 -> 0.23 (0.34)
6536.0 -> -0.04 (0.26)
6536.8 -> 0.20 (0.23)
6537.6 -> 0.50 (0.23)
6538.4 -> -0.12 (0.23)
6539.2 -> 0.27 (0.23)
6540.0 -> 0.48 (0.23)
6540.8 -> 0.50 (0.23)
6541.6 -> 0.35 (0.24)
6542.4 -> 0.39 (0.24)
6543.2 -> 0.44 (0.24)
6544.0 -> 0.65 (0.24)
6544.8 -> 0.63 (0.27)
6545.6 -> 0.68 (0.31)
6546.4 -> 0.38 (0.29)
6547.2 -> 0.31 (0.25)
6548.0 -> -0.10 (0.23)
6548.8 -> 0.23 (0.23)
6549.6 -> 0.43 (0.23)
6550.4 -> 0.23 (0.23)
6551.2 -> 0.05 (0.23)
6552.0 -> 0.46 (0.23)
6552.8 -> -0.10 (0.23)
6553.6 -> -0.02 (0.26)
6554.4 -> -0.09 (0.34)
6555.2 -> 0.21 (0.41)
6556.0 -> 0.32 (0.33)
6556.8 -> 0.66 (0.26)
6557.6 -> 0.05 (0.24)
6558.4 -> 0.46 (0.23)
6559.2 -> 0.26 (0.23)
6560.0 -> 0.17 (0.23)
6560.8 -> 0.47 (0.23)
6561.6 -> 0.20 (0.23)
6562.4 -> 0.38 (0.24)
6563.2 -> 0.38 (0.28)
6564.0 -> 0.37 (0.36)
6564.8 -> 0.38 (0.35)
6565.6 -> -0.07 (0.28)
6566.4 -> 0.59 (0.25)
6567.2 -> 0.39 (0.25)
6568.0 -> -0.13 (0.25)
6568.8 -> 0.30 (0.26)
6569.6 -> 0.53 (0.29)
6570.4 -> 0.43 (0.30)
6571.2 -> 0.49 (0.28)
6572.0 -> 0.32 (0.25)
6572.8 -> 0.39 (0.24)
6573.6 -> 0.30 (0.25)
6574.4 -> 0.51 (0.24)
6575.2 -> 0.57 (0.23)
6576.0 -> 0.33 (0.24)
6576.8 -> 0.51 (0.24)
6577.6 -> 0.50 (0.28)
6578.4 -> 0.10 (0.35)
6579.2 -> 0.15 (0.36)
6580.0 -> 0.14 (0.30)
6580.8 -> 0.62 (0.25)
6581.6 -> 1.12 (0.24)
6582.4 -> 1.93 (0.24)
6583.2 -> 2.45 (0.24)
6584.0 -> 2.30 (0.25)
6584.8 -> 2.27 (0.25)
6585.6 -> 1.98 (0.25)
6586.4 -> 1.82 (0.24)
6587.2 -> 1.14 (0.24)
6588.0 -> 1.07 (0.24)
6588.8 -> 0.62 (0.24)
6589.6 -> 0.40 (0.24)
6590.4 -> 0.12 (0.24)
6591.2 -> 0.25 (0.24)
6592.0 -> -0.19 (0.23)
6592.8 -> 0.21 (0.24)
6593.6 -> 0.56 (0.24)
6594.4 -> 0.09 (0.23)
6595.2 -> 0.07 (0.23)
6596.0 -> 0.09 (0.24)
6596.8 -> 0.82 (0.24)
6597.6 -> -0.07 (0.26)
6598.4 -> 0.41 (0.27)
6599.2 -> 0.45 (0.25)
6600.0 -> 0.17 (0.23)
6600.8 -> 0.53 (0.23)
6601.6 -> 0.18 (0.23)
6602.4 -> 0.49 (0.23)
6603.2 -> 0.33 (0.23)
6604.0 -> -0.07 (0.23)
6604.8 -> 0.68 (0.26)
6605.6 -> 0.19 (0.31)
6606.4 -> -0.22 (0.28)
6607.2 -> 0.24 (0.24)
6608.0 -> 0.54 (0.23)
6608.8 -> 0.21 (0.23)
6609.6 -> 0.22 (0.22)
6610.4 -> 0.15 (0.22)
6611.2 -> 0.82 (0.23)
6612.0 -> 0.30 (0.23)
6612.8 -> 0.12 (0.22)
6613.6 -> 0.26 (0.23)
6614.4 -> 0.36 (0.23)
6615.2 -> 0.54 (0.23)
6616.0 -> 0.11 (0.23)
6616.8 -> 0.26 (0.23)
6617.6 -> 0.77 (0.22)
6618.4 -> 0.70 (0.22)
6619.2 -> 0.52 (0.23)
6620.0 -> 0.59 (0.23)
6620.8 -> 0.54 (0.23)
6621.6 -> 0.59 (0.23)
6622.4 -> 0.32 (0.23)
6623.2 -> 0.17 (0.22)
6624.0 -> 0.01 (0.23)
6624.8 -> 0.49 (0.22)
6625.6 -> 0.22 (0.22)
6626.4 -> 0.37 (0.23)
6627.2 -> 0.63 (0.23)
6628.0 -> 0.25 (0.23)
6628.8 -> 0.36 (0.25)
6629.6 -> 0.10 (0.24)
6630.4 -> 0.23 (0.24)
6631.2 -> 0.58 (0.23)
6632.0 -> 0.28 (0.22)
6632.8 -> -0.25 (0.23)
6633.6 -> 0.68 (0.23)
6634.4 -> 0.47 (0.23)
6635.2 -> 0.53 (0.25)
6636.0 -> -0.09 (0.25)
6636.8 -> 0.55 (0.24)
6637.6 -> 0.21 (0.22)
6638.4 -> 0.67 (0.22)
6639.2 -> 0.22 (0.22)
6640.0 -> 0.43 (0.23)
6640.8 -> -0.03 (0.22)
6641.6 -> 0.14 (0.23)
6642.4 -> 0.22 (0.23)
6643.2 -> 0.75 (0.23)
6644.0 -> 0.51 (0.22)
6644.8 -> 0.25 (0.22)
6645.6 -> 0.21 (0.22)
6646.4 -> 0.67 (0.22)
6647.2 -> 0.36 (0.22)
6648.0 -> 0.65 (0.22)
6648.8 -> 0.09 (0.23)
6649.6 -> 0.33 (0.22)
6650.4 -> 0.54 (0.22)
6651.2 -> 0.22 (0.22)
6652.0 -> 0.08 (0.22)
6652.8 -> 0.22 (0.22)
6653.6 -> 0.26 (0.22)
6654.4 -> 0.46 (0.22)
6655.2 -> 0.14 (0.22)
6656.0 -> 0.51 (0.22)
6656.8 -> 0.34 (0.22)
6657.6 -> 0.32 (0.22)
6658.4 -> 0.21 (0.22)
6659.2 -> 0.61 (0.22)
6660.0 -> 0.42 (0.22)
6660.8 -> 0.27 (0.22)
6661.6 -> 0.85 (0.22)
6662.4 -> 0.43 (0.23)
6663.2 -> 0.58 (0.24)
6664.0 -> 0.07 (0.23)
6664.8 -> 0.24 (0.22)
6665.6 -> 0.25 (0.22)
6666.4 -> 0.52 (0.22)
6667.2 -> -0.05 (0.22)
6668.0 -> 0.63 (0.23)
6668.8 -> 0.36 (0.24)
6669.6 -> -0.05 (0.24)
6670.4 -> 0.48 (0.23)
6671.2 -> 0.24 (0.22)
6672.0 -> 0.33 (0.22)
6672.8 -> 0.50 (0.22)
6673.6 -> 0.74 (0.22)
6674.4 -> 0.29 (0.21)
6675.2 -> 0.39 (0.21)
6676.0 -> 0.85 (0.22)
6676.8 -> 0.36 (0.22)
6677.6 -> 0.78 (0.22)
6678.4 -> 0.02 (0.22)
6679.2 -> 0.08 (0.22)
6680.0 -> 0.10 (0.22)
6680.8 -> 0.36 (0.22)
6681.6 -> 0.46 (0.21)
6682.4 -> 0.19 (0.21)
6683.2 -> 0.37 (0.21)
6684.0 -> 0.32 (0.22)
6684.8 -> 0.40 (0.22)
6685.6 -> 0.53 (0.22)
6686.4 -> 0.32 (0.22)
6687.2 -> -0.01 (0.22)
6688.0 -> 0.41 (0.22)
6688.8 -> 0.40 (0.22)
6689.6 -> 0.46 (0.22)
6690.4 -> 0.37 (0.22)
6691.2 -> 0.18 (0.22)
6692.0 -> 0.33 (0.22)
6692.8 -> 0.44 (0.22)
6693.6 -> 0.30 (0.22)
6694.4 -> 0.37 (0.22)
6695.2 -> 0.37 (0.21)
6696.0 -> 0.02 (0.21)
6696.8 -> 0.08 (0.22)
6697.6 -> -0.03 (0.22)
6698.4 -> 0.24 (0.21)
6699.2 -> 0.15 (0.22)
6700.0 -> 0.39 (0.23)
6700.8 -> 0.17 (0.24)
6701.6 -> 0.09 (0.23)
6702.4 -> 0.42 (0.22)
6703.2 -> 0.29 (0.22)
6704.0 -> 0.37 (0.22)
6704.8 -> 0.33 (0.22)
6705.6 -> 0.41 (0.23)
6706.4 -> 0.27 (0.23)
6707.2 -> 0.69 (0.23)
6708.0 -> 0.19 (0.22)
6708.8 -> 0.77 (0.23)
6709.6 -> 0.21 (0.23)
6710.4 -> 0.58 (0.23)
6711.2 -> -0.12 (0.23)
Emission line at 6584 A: Hgamma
